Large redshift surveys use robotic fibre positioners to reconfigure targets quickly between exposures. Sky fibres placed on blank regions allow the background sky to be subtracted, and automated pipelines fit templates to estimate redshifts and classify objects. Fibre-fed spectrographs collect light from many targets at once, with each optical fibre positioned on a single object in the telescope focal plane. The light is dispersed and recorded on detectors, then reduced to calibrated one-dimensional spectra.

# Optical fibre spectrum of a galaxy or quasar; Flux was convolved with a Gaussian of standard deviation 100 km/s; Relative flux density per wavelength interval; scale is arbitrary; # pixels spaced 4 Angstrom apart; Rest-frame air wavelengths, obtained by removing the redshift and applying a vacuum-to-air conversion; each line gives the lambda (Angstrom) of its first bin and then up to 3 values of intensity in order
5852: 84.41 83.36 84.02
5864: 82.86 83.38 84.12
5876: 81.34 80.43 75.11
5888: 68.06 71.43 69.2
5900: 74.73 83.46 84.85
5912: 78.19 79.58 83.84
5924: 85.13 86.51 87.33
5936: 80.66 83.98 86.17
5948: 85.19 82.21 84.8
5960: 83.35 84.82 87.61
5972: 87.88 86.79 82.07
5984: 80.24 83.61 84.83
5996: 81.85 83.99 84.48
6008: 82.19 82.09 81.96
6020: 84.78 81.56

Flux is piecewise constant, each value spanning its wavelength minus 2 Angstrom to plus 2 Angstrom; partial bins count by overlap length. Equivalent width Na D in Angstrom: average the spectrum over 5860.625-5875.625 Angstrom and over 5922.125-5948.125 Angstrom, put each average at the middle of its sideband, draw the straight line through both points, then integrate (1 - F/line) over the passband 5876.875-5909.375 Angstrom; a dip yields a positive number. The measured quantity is 3.10 Angstrom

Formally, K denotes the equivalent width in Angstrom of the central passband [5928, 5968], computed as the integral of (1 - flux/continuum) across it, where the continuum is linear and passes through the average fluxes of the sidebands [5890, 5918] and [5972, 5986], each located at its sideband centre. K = -1.7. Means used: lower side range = 77.3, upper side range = 83.7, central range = 84.6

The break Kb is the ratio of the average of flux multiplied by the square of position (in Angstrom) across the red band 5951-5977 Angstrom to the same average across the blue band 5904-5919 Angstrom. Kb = 1.1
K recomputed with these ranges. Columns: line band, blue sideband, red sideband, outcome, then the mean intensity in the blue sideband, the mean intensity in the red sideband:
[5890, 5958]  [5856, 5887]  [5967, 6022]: 0.6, 81.3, 83.8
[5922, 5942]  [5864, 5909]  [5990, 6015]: -1.2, 77.9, 83.2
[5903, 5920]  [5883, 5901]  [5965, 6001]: -1.7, 71.3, 84.3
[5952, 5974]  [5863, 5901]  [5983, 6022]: -1.2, 77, 83.1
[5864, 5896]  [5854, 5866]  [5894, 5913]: 1.4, 83.4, 78.1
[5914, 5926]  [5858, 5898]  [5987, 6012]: -0.4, 78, 83.4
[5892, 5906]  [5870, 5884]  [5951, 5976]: 1.2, 81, 85.4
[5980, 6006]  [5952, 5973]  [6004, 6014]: 0.1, 85.3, 82.6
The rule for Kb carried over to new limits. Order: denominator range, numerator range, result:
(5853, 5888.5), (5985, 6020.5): 1.07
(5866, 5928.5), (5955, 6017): 1.09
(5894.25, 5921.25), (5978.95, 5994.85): 1.07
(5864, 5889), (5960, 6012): 1.10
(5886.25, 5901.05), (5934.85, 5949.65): 1.21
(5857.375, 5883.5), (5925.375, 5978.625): 1.06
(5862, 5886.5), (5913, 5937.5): 1.05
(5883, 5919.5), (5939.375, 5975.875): 1.14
